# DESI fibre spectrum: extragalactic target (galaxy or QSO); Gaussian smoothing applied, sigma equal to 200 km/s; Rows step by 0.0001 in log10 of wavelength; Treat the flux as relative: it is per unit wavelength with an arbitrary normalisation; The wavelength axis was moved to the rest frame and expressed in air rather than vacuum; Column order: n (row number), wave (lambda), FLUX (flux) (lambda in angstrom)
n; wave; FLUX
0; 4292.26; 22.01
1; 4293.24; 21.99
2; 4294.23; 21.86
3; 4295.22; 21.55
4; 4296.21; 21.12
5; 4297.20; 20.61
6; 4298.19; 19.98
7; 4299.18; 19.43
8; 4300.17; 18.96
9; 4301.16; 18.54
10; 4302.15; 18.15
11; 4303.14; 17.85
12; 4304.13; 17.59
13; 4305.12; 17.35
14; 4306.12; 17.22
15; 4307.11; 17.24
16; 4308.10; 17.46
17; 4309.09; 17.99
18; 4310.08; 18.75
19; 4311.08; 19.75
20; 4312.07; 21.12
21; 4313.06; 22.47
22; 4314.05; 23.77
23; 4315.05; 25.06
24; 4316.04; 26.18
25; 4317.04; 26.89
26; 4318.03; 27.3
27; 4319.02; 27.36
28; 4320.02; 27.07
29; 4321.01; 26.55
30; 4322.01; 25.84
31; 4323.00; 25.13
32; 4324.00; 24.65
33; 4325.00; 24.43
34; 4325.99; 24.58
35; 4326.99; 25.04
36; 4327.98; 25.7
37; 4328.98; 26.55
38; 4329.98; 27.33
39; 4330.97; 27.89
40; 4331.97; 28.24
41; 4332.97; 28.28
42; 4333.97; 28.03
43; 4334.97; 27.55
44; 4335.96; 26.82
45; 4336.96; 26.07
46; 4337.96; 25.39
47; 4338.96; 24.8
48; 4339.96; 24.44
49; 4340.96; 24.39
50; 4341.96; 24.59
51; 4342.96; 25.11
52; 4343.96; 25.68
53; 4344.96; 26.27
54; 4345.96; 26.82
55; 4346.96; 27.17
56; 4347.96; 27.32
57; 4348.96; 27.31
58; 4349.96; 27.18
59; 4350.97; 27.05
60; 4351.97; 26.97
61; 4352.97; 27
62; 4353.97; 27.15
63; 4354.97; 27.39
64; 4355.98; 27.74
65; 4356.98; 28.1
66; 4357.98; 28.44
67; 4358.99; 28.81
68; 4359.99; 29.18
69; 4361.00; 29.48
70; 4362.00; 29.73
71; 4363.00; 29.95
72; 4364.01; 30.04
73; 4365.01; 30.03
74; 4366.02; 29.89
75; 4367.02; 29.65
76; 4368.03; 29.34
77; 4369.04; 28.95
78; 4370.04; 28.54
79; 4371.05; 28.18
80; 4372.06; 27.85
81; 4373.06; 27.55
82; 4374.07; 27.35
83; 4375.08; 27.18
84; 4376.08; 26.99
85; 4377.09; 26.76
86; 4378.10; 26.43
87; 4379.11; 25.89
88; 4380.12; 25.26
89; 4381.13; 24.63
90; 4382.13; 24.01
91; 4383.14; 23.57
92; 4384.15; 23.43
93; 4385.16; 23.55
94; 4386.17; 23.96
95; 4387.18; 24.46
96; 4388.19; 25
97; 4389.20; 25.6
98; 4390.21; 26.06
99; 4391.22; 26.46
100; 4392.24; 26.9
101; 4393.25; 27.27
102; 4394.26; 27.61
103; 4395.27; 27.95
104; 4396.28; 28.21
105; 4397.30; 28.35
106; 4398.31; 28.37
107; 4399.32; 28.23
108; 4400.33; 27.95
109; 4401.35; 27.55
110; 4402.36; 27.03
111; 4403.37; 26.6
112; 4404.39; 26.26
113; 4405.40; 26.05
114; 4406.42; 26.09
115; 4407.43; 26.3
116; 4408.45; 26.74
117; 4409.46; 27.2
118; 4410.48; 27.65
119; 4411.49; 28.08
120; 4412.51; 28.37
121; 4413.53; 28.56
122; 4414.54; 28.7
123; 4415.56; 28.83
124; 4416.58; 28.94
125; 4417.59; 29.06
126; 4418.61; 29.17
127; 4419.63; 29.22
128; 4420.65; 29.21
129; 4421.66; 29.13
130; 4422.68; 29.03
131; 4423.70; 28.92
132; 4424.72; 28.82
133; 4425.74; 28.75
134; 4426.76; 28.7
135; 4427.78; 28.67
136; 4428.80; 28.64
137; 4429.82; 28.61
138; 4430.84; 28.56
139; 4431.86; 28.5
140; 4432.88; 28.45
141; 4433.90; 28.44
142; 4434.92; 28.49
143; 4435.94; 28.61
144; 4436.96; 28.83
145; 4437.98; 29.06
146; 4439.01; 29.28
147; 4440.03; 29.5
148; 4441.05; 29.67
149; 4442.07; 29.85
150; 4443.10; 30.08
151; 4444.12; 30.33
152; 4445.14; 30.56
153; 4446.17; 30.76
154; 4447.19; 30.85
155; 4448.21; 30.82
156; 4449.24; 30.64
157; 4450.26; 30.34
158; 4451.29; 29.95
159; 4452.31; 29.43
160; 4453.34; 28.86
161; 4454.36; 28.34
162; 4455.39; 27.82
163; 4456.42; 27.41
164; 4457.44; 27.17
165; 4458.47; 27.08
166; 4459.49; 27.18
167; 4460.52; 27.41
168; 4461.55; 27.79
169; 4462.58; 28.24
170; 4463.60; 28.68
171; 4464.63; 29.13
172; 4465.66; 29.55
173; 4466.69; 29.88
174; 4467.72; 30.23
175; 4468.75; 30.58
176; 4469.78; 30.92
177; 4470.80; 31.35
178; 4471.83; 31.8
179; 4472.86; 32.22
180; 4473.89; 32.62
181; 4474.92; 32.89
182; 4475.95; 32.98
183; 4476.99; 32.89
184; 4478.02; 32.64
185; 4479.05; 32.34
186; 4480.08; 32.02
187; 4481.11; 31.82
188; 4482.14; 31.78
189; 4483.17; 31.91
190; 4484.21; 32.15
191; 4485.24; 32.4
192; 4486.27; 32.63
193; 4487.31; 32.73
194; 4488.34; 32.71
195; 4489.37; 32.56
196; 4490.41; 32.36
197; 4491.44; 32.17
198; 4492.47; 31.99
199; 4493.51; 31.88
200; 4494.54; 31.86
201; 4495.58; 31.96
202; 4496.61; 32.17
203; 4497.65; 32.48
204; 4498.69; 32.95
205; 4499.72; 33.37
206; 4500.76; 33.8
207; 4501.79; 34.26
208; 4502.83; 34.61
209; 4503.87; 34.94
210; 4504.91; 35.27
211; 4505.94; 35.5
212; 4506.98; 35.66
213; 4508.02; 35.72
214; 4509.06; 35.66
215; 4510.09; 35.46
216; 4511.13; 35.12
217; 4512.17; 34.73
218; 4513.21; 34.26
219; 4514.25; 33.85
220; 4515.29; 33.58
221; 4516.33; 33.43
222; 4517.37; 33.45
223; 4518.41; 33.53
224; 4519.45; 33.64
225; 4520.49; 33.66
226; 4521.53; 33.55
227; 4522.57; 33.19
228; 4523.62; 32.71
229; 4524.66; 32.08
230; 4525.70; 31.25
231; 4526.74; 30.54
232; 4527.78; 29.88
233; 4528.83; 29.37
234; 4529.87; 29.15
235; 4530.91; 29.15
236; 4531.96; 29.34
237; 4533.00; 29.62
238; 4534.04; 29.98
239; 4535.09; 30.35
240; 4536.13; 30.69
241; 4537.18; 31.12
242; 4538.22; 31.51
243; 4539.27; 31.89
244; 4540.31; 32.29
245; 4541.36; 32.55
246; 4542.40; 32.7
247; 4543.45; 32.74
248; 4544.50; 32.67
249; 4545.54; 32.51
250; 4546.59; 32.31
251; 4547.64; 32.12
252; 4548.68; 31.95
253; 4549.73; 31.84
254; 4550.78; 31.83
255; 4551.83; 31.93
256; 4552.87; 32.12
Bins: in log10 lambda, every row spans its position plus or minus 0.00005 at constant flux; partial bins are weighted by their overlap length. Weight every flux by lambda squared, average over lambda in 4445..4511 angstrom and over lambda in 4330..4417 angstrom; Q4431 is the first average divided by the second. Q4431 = 1.2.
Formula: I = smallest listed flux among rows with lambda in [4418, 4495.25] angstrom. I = 27.08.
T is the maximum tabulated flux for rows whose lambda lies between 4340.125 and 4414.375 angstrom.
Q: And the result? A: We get 30.04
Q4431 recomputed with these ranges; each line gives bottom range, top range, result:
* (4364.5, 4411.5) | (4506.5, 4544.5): 1.28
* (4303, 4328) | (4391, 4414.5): 1.26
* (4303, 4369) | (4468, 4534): 1.37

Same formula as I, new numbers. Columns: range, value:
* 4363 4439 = 23.43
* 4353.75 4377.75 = 26.76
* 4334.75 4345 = 24.39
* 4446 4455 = 28.34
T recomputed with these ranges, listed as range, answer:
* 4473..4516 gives 35.72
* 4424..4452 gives 30.85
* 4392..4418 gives 29.06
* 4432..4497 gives 32.98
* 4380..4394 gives 27.27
